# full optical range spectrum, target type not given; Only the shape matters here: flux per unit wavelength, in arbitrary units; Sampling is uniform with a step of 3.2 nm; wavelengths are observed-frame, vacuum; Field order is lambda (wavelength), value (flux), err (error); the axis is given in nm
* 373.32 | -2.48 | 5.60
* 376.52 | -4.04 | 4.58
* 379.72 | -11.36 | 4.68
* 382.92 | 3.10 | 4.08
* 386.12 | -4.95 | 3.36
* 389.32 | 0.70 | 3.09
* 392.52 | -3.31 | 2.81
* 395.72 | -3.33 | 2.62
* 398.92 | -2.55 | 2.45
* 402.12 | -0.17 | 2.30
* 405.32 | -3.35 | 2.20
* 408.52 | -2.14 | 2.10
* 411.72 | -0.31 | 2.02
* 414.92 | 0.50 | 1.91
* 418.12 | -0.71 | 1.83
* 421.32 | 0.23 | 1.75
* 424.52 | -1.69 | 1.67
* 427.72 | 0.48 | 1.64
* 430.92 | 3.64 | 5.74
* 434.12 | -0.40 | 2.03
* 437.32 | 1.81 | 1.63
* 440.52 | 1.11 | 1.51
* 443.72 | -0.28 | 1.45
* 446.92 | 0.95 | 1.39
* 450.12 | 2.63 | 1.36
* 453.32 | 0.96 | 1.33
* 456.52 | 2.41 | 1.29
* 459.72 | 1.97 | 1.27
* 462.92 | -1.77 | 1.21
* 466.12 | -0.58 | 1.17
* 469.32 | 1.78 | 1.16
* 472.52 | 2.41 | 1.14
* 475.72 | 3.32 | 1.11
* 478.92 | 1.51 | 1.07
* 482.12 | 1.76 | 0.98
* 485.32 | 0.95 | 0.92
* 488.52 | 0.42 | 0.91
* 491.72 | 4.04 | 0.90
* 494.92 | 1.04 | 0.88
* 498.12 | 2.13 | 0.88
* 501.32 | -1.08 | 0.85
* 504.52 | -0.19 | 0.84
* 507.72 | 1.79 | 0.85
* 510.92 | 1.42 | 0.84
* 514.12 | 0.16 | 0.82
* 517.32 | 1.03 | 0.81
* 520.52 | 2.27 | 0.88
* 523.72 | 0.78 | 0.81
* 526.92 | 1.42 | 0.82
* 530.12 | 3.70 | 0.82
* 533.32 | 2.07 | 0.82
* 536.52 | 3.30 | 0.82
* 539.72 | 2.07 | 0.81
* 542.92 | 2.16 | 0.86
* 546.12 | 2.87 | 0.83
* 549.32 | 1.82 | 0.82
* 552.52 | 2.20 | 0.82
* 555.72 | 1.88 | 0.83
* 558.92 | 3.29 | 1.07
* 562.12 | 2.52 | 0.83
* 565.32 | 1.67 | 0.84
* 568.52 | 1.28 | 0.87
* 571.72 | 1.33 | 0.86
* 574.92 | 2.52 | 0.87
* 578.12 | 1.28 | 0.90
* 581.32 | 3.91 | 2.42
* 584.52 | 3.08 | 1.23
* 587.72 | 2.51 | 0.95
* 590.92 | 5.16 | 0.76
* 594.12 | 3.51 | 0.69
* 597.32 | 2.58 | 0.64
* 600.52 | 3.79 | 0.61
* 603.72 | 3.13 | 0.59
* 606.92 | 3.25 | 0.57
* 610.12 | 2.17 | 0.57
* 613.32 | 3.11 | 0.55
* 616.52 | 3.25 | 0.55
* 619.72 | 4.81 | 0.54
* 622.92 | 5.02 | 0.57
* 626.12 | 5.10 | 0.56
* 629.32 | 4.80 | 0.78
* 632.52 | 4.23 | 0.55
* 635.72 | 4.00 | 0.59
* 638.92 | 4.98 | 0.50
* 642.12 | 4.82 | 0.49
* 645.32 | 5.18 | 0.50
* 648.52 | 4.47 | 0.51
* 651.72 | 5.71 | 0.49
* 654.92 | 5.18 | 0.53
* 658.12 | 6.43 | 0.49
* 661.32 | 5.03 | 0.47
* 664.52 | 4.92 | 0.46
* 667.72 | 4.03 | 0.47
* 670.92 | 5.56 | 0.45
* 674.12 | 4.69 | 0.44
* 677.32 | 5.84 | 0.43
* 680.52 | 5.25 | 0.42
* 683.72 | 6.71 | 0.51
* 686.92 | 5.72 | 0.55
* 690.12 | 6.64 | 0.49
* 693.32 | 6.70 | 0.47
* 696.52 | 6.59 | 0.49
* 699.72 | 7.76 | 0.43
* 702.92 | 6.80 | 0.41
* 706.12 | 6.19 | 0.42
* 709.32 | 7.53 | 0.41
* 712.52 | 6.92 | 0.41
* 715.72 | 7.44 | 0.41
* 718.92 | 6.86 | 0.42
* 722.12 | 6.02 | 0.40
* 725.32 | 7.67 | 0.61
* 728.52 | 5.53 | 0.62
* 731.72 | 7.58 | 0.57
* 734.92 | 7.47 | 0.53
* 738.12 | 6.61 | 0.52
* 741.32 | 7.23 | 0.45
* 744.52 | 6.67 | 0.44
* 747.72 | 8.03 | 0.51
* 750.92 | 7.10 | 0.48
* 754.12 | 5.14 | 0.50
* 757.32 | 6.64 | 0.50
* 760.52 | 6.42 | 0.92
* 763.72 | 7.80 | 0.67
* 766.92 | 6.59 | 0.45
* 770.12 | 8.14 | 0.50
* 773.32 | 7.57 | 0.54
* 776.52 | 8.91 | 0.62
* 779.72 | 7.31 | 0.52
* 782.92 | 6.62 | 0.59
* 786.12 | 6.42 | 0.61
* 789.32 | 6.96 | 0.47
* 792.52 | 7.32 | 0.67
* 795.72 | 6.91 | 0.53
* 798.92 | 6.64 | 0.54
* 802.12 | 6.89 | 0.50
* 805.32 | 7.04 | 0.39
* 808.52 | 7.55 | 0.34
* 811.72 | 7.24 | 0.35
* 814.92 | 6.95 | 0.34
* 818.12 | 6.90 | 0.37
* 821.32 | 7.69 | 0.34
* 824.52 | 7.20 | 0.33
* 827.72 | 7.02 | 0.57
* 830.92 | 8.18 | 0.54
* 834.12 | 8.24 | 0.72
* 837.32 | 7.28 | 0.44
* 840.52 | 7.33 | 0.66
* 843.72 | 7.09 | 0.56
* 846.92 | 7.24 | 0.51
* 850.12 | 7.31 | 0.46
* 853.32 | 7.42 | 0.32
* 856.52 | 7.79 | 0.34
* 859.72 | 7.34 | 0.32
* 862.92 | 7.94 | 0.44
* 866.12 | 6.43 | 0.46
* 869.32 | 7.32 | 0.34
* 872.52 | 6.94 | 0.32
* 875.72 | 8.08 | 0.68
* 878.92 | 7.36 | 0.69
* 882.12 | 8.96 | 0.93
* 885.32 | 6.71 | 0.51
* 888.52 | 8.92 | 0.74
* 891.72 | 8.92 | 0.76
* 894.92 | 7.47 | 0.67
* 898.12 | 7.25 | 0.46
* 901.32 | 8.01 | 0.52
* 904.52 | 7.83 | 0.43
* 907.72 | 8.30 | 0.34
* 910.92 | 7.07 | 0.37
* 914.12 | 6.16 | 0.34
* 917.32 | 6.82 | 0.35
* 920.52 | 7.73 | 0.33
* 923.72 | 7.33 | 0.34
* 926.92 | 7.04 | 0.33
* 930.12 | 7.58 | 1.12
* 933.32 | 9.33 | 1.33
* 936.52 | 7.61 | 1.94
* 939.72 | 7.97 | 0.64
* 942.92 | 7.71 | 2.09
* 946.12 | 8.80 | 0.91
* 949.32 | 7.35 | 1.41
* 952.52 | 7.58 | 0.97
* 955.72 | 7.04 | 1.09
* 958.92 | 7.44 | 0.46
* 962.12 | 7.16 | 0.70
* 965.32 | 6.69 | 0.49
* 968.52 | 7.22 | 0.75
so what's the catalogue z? 0.55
